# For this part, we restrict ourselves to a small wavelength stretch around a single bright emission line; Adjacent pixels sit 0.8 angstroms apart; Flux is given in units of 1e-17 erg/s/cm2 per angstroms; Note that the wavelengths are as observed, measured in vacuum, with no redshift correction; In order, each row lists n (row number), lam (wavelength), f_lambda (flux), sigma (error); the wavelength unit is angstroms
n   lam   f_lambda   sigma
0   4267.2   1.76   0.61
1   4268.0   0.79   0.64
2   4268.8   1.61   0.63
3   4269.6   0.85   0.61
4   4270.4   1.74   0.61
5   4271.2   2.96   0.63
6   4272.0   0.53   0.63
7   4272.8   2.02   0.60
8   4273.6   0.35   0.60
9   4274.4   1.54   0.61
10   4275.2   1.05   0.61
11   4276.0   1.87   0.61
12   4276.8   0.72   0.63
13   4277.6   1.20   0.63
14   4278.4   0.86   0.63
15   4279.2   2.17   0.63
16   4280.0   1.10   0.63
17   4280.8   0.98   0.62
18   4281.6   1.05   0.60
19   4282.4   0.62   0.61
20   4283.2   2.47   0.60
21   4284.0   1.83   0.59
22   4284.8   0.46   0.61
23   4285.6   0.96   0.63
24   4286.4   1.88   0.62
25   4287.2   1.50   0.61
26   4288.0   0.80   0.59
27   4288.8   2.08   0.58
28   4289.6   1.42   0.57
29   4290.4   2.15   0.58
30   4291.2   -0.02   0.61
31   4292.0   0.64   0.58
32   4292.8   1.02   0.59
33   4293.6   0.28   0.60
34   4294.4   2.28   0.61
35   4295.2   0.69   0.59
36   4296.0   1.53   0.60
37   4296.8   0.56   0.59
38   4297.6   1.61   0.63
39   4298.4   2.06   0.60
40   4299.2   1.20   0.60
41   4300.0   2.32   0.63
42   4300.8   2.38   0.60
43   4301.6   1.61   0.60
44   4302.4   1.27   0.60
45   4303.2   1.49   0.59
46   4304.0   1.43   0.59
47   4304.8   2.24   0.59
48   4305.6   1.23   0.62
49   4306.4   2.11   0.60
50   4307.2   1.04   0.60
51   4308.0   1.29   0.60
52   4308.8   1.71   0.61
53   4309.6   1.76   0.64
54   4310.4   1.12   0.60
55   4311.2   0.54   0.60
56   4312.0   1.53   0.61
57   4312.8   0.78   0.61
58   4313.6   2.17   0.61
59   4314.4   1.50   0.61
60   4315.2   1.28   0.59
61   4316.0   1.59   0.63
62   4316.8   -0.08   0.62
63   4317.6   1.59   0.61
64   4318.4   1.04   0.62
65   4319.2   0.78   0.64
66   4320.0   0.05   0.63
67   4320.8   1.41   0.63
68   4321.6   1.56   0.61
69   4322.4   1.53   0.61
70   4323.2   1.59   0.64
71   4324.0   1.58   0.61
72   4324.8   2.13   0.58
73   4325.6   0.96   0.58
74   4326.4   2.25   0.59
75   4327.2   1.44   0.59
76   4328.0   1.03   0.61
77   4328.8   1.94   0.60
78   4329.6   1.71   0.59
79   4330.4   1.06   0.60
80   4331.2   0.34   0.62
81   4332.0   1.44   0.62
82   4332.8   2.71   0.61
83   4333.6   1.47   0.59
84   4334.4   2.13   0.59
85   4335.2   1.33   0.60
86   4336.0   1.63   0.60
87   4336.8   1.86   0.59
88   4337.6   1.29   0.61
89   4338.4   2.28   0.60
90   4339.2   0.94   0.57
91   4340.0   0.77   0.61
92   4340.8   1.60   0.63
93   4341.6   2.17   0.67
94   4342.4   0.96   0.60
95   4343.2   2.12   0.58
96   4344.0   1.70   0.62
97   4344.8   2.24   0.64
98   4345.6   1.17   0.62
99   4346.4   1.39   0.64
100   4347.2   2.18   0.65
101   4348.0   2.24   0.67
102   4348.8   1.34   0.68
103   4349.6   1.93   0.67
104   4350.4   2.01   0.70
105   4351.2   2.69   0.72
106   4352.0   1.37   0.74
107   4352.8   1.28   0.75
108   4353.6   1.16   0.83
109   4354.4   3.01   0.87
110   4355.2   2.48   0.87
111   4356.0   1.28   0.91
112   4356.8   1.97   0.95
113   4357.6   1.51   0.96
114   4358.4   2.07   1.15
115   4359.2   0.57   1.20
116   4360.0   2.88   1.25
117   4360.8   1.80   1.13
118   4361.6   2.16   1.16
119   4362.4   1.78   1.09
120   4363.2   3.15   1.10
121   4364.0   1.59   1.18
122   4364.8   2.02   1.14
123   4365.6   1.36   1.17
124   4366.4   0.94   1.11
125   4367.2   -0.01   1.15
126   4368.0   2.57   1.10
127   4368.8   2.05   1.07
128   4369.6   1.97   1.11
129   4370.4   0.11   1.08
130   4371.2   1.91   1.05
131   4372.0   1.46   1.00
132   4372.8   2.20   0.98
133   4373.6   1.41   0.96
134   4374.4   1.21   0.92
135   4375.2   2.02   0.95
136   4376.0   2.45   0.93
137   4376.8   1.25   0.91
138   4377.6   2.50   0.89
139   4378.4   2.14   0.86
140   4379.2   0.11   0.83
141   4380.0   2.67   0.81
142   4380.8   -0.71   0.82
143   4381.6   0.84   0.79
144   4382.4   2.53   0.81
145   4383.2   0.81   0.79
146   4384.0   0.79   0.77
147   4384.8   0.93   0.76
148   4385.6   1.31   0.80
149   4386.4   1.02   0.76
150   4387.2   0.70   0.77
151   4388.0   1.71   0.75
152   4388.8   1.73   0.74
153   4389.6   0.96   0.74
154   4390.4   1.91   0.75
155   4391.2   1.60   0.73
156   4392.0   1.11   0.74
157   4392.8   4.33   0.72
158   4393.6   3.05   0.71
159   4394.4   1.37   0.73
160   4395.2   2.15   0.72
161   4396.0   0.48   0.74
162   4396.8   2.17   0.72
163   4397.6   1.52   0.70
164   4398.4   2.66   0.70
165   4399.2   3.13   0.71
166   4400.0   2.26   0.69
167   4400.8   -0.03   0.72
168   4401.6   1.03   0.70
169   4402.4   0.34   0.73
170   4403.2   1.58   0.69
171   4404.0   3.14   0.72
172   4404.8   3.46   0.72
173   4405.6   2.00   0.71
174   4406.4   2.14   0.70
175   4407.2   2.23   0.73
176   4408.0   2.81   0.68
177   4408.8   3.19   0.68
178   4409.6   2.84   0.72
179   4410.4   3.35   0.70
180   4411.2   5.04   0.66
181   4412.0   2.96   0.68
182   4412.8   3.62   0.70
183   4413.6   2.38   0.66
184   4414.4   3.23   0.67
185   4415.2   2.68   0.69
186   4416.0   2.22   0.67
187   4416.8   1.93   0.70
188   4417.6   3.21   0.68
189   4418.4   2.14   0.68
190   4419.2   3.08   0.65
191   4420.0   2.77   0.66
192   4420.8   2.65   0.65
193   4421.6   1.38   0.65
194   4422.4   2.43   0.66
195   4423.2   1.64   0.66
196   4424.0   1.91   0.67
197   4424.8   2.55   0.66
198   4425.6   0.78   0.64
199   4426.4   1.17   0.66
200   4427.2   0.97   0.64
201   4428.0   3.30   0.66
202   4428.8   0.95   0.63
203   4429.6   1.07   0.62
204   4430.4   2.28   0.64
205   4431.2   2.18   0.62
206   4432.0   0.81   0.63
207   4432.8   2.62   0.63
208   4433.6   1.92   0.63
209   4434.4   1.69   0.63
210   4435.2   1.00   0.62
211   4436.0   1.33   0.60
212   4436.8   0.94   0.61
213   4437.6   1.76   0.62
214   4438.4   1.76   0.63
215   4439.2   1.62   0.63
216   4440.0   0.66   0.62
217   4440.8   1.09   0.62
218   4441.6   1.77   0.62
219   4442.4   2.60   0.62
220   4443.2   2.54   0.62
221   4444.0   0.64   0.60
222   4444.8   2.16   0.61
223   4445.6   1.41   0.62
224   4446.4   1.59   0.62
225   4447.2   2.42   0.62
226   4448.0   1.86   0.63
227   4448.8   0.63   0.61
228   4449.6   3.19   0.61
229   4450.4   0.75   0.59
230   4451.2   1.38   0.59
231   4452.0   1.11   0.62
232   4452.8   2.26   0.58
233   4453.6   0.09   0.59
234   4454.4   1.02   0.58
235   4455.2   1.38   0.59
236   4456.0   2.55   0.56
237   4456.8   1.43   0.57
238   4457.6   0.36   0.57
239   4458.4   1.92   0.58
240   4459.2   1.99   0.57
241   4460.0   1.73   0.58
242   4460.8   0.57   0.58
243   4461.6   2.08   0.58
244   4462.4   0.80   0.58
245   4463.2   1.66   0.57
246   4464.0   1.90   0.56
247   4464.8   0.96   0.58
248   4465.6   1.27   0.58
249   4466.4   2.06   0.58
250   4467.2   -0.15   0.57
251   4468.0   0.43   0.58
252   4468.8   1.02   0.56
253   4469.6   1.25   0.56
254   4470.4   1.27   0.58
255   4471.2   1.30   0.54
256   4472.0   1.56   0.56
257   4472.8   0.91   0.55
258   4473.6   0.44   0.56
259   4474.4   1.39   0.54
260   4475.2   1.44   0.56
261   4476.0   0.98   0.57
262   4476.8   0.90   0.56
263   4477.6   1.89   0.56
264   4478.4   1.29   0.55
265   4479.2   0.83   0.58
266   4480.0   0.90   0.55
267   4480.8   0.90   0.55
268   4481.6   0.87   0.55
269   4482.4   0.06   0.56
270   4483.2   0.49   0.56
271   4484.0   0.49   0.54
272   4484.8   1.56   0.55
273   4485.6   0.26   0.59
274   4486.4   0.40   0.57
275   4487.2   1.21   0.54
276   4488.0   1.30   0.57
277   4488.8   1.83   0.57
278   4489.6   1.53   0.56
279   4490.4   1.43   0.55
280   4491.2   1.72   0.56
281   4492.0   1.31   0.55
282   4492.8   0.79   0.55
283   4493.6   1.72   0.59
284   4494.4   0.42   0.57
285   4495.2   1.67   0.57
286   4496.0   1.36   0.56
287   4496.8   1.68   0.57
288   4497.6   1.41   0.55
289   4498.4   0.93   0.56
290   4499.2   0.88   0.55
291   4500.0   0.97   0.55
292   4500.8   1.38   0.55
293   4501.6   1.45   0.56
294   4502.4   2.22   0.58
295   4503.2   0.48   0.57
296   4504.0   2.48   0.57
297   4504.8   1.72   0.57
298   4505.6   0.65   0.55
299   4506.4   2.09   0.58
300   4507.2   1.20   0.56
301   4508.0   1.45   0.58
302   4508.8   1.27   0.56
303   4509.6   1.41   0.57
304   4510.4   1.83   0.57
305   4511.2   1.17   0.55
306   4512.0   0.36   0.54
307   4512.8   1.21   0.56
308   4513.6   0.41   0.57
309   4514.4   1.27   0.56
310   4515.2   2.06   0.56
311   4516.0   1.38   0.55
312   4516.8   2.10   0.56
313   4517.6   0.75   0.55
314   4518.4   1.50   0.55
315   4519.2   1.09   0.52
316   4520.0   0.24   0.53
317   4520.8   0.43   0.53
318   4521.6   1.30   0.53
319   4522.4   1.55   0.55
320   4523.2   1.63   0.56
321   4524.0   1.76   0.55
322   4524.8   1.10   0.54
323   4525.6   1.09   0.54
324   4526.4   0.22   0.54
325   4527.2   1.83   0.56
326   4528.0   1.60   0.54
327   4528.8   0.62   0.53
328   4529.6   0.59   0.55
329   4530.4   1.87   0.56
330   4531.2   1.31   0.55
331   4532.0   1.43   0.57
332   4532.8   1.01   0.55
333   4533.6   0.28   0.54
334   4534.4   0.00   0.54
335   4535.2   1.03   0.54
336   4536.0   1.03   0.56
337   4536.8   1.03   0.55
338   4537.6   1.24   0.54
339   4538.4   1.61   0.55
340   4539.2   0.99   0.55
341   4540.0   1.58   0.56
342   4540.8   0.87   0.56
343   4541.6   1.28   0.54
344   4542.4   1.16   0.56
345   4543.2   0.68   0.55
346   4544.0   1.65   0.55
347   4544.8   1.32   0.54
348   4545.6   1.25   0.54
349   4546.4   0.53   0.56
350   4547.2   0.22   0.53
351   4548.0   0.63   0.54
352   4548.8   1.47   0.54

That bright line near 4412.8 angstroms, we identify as C III]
